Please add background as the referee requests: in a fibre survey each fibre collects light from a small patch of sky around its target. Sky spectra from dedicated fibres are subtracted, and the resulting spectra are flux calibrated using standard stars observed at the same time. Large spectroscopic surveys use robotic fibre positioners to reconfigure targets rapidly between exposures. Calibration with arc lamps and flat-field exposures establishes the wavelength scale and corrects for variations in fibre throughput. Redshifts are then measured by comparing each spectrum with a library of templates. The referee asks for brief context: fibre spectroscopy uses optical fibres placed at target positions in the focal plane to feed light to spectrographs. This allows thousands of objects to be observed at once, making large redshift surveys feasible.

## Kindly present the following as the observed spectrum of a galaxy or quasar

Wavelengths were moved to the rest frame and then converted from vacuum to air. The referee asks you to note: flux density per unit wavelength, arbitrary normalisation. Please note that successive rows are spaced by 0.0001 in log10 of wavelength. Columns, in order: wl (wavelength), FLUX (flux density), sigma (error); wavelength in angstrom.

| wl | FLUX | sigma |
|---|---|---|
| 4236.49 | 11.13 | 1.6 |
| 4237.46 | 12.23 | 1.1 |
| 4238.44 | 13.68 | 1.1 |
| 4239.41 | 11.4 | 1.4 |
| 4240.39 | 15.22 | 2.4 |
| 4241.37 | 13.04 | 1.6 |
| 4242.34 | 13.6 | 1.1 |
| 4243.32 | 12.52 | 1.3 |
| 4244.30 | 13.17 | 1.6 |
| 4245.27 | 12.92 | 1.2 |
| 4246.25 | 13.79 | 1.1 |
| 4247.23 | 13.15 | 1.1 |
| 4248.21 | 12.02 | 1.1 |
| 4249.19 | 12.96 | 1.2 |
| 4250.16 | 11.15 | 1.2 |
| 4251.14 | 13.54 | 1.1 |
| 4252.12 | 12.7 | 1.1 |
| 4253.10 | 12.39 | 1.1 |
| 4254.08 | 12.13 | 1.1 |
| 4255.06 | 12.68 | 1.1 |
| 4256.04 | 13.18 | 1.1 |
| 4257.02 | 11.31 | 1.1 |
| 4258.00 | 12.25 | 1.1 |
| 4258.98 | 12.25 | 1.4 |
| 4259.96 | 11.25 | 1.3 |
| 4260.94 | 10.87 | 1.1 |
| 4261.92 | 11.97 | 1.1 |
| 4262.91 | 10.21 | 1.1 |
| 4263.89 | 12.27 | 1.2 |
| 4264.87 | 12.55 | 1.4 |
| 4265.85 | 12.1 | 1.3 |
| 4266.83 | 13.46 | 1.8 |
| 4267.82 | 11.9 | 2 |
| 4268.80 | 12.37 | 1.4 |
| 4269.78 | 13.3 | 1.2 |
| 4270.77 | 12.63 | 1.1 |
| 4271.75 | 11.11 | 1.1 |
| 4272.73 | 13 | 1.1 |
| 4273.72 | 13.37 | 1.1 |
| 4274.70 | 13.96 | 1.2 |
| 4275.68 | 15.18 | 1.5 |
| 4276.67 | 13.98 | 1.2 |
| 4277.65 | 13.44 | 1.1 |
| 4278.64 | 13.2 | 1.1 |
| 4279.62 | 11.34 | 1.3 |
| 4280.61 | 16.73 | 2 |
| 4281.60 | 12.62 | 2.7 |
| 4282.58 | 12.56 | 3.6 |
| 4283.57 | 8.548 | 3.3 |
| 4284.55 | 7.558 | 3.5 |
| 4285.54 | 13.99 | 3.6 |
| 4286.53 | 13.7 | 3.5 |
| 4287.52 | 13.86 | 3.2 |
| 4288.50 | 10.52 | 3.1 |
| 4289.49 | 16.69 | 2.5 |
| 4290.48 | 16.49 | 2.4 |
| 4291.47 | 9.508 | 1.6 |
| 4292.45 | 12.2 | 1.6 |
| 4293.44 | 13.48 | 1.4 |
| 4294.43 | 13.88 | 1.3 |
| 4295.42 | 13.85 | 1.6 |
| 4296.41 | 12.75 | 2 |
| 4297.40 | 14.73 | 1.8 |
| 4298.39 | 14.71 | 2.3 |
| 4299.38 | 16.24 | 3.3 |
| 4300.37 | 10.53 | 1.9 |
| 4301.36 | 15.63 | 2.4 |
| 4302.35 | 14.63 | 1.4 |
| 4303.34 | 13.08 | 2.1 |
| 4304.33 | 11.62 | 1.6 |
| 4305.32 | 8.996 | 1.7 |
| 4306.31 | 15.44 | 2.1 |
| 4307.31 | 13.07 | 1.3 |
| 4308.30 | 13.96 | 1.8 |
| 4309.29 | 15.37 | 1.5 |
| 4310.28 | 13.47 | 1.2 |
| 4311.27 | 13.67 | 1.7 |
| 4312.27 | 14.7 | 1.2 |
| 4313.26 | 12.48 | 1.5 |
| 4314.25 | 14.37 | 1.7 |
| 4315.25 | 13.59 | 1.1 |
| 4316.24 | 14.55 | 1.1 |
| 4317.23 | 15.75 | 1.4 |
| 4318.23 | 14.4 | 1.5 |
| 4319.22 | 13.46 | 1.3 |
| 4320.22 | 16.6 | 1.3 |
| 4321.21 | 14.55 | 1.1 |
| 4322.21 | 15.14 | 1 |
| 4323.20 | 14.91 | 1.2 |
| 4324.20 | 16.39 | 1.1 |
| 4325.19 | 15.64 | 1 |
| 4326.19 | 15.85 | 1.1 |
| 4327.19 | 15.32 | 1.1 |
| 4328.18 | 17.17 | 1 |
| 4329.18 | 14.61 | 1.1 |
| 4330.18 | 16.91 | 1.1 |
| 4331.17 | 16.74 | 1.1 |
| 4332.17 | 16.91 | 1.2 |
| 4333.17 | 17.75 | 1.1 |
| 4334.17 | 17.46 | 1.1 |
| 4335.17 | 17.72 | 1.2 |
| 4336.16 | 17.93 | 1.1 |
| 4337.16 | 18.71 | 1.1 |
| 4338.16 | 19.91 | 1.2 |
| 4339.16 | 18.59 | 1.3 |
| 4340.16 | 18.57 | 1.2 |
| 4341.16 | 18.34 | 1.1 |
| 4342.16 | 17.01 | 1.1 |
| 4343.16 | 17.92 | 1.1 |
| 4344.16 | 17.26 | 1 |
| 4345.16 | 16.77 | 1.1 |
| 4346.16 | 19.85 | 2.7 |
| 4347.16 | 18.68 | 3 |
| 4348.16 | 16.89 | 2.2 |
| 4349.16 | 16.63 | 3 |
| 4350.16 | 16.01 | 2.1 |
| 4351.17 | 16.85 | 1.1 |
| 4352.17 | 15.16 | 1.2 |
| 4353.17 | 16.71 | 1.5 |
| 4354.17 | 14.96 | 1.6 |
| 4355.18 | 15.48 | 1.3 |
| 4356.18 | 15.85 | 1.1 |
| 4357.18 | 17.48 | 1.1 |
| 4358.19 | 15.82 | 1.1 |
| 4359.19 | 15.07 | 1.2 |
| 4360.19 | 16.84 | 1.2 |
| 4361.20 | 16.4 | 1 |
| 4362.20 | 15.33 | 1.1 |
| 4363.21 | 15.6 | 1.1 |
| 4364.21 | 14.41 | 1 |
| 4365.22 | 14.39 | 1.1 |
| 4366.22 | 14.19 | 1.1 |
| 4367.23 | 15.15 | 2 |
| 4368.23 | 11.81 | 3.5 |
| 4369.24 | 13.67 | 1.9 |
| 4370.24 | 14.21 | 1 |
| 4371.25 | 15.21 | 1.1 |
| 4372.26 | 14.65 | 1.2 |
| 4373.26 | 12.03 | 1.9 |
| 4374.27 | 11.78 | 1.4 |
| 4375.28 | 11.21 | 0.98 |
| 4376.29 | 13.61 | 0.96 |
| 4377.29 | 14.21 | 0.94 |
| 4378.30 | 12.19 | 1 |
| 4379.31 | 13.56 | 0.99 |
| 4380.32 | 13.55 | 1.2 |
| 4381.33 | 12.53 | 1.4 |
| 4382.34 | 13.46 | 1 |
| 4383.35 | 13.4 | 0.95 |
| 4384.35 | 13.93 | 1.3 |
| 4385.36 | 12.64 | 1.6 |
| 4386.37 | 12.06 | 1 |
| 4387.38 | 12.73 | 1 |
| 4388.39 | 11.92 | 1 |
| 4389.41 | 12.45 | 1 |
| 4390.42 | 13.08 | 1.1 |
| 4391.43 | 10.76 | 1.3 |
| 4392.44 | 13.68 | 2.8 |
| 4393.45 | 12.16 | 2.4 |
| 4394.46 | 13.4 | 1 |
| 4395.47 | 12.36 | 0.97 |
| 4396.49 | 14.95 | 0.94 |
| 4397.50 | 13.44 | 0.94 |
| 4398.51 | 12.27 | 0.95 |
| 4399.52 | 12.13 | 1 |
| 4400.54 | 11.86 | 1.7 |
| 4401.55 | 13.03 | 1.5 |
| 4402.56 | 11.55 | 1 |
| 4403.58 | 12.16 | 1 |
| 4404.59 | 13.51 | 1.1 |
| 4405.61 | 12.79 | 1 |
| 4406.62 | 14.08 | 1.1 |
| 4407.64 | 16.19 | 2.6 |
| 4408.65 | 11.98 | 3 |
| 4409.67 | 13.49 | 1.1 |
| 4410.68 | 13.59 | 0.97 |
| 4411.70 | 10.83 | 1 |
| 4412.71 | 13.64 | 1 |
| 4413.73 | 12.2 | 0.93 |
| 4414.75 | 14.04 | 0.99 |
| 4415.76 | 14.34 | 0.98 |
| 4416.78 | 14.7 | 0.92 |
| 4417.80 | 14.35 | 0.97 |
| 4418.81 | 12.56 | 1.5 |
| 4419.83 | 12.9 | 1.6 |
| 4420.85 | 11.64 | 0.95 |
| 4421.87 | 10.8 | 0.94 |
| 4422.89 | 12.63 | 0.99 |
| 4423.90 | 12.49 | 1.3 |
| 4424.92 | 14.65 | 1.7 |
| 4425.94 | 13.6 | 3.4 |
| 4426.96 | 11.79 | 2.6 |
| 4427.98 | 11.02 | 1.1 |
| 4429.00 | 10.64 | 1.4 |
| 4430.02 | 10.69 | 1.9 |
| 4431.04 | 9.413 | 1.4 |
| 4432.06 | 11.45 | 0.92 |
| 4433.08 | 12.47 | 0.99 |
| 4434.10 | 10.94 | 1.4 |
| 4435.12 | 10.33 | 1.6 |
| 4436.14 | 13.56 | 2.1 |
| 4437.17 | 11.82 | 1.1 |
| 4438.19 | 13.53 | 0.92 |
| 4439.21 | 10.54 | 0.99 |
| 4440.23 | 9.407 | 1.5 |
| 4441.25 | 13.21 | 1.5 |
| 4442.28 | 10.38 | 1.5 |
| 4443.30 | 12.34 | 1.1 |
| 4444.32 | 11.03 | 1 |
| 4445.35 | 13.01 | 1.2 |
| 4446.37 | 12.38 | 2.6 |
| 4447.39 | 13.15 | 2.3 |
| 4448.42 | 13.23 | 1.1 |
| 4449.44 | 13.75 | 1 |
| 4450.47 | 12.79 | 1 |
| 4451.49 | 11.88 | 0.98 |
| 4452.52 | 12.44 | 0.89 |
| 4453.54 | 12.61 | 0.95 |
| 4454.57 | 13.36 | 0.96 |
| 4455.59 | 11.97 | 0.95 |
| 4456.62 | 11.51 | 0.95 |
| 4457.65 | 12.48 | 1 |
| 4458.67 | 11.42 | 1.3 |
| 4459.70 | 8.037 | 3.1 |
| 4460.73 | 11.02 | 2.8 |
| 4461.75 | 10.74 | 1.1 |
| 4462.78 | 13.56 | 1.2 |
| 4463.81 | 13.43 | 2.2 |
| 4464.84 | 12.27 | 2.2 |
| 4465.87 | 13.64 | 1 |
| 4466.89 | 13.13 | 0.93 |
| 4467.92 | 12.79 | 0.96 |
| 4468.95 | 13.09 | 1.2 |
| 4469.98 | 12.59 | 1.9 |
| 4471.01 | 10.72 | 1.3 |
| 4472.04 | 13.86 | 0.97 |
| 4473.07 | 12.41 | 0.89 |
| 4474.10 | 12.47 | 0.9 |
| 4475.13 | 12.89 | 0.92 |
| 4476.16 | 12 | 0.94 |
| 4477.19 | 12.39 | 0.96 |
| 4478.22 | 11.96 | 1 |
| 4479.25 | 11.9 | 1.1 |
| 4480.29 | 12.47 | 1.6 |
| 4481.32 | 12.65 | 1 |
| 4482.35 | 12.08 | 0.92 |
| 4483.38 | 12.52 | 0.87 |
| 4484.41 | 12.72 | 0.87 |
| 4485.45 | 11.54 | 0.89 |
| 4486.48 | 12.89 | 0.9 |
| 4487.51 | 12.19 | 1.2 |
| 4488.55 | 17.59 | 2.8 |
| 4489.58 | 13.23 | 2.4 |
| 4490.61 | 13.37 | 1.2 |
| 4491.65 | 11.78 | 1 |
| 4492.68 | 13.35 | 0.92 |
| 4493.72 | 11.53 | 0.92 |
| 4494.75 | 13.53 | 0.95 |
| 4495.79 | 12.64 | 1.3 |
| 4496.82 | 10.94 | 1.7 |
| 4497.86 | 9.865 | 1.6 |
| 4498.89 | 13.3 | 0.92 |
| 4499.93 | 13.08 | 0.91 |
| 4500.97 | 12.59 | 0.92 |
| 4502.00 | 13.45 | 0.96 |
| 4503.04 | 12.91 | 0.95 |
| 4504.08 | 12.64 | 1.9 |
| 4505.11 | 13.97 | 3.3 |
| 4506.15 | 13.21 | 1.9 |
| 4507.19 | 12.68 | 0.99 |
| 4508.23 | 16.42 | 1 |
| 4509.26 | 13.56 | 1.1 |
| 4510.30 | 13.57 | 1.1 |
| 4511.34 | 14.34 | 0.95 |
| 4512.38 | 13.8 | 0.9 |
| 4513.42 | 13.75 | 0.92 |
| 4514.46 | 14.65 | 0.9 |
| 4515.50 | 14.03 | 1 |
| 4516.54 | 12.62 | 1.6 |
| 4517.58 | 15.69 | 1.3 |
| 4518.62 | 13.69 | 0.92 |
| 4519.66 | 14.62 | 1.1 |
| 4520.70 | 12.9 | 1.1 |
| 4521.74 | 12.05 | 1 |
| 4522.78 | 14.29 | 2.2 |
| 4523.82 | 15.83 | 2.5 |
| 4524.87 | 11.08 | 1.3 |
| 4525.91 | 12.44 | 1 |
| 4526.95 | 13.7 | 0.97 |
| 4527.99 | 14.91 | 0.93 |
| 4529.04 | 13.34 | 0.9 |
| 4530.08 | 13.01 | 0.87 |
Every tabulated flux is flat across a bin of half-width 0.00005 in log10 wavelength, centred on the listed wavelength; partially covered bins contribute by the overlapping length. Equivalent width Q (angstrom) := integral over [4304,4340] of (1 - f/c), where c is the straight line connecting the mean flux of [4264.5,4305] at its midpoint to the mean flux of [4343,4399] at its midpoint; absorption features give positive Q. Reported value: -4.63 angstrom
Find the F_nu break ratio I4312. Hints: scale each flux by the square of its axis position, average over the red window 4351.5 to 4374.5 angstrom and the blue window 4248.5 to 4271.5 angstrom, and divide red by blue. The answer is 1.28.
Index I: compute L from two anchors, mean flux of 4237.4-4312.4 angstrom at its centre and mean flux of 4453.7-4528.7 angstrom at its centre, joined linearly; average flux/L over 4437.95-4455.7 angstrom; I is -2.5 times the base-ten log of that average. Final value 0.05 mag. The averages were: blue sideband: 12.9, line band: 12.3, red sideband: 12.9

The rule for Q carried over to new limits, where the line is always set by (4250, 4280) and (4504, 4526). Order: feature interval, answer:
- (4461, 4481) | 1.5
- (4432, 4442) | 1.2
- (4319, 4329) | -2.1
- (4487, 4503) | 1.0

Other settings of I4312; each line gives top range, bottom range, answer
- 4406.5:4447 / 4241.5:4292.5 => 1.05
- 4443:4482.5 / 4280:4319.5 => 0.99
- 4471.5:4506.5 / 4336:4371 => 0.82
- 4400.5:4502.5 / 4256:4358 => 0.92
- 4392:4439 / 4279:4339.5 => 0.91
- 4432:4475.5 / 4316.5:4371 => 0.79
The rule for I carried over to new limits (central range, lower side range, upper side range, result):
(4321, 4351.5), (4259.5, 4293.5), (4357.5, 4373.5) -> -0.21 mag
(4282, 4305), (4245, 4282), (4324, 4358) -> 0.10 mag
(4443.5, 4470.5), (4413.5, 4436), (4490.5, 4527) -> 0.03 mag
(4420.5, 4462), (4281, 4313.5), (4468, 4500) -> 0.07 mag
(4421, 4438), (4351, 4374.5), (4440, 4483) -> 0.12 mag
